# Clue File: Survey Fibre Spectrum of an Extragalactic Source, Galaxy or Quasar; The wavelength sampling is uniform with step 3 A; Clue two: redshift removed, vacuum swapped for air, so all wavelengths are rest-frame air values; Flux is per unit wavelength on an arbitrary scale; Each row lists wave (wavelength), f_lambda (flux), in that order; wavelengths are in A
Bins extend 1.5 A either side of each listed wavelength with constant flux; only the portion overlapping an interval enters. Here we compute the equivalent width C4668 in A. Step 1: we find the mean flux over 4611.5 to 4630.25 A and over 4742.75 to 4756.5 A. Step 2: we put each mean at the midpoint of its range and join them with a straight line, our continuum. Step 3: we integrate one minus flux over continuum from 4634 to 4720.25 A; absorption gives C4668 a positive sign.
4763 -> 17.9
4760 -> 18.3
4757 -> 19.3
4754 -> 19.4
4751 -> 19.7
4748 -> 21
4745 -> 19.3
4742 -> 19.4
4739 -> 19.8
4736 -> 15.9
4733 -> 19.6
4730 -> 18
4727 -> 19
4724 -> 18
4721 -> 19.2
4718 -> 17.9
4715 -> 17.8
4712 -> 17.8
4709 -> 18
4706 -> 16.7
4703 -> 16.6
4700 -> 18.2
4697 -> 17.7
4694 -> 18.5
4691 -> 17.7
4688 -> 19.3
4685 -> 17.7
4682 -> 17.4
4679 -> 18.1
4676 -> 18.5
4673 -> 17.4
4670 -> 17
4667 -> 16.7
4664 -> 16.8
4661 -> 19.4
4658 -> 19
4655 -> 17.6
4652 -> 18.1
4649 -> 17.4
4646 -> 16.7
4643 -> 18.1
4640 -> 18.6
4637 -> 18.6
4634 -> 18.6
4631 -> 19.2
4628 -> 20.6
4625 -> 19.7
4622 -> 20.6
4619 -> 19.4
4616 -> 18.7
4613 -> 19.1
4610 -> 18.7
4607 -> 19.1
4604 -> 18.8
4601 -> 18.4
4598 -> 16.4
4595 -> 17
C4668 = 8.13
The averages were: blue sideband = 19.7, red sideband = 19.8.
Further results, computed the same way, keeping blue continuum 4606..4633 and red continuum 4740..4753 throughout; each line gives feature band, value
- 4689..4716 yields 2.7 A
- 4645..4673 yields 2.8 A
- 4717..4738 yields 1.6 A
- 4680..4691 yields 0.9 A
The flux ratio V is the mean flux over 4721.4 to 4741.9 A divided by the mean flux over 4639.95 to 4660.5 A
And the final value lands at 1.0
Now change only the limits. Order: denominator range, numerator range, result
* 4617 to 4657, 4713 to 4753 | 1.01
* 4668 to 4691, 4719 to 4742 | 1.04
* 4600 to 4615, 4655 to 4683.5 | 0.95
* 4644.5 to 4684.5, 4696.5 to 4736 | 1.02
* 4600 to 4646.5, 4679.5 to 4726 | 0.94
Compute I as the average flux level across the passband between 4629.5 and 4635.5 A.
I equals 18.9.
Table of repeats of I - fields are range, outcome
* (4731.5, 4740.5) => 18.4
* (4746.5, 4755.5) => 20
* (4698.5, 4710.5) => 17.4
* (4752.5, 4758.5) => 19.3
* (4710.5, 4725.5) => 18.1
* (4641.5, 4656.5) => 17.6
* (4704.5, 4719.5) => 17.6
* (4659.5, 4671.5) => 17.5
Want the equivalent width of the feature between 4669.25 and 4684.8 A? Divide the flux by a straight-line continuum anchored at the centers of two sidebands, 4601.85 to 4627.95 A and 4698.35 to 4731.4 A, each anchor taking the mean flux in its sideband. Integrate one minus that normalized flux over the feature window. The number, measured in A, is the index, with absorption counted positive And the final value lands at 0.6 A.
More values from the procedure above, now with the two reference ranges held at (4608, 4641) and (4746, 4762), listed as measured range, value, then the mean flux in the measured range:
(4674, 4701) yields 1.8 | 18.1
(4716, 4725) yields 0.5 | 18.4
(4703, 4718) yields 1.5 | 17.5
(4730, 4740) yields 0.6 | 18.3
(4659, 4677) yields 1.6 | 17.6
